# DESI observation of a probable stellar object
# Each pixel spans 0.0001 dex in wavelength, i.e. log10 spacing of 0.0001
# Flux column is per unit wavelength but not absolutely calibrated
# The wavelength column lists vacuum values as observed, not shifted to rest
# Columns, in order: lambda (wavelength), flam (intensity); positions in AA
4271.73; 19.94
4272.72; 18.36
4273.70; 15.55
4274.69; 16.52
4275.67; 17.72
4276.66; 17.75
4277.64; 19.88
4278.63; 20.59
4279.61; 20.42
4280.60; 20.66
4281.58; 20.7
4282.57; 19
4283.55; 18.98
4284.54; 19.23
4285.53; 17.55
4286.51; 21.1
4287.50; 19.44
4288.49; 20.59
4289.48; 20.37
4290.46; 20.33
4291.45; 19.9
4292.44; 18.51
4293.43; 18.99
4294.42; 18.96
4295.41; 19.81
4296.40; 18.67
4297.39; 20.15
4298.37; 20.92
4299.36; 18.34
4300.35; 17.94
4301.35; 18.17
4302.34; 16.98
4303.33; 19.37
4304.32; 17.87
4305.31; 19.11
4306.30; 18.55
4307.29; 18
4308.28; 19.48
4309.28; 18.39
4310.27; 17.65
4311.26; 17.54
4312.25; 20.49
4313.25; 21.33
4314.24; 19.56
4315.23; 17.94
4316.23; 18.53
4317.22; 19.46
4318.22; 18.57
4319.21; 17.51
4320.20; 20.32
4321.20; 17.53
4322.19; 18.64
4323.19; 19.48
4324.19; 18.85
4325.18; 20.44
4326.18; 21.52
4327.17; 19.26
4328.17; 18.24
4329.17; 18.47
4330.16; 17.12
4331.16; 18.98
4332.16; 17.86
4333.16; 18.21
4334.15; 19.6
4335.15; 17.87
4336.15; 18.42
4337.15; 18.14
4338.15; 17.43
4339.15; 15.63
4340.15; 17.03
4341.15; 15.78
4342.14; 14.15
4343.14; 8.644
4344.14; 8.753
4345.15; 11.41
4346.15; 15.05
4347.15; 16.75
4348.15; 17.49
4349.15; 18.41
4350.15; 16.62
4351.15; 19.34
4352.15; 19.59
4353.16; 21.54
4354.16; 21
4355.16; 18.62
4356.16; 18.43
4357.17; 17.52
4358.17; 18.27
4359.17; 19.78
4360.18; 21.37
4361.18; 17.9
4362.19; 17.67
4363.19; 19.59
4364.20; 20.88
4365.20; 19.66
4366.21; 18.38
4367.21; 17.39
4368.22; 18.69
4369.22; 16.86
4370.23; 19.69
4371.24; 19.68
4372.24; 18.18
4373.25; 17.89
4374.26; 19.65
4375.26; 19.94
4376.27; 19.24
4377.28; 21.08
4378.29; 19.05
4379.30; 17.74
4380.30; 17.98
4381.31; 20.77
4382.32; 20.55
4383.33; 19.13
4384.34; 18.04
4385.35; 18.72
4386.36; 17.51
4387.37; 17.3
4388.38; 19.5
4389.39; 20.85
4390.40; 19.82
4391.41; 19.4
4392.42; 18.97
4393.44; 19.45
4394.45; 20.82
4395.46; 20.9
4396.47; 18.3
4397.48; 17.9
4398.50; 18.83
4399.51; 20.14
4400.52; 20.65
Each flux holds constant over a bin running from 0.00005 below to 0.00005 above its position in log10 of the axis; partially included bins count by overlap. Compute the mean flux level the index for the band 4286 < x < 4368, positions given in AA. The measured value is 18.4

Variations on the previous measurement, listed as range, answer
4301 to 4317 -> 18.7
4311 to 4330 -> 19.1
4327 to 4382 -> 18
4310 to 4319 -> 19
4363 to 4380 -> 19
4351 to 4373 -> 19.1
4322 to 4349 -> 17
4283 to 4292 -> 19.7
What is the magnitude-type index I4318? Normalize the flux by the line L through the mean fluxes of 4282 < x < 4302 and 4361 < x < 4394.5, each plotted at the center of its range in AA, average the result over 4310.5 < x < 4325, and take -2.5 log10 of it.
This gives 0.01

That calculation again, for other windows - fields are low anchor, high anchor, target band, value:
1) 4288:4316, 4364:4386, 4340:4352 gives 0.256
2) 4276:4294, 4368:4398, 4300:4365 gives 0.075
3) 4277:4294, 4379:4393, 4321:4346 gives 0.141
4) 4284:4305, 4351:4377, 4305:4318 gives 0.015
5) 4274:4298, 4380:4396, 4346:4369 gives 0.037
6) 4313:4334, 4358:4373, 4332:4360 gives 0.111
